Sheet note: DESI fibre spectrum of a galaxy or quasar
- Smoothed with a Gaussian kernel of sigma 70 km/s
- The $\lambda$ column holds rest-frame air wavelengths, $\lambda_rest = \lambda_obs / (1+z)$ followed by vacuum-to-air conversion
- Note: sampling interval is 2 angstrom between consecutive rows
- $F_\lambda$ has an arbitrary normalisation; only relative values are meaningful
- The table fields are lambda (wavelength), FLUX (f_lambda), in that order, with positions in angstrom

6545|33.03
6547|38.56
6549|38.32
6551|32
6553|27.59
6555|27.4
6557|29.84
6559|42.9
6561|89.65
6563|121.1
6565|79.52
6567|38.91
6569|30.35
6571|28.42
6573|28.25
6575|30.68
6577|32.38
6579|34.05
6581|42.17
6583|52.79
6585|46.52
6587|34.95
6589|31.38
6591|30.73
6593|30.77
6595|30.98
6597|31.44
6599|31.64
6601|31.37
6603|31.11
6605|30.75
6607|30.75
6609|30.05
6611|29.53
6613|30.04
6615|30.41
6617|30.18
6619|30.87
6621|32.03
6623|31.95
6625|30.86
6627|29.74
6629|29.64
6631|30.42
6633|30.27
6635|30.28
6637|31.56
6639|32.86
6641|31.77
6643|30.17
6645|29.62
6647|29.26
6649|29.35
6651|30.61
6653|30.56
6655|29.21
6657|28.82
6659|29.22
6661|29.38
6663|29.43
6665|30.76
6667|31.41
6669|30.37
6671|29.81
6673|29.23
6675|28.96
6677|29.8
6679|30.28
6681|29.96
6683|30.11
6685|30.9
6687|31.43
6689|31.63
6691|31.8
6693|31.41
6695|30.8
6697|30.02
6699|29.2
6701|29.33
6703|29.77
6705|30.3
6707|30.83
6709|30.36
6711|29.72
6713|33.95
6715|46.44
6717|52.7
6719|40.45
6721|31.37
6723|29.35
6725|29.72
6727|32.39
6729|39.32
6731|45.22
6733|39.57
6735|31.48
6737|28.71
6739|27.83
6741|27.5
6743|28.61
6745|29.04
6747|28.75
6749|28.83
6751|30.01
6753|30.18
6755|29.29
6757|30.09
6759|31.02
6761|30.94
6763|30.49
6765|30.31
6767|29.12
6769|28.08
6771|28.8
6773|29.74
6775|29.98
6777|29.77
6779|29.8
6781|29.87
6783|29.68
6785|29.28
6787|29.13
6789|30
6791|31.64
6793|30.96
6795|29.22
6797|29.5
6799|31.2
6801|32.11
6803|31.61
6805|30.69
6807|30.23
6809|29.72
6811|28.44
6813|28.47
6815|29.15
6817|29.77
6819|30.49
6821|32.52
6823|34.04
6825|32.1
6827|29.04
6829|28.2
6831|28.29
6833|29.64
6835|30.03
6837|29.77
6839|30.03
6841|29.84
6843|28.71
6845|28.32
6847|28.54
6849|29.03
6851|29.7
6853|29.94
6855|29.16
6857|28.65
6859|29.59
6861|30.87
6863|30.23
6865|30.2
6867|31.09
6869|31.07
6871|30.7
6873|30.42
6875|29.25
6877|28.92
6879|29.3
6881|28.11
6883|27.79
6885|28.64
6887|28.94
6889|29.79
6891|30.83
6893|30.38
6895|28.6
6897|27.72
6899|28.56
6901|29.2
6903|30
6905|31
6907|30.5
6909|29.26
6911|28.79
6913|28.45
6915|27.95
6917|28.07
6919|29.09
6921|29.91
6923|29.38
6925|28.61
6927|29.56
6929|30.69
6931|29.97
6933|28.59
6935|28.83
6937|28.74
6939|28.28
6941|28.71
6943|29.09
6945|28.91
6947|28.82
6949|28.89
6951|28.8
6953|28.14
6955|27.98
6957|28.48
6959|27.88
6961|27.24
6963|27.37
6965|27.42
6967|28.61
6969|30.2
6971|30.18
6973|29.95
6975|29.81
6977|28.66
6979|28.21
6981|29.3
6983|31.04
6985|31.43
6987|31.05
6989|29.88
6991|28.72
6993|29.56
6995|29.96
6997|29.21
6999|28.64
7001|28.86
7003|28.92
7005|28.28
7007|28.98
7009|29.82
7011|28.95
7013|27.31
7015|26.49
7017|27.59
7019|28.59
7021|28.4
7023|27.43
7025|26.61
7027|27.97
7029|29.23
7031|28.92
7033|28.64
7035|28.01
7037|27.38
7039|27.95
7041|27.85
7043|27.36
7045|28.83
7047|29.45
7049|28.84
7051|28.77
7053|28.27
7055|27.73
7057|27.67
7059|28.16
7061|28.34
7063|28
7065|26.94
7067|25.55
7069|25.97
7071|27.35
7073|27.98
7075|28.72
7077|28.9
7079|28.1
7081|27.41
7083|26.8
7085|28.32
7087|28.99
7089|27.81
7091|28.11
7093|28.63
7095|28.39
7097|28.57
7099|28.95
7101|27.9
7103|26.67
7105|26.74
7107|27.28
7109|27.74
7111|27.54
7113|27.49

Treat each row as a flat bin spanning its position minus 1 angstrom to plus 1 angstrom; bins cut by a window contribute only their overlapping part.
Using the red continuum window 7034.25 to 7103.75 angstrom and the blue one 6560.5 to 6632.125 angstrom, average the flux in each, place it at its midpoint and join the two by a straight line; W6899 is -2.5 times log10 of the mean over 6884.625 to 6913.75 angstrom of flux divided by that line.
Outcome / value 0.07 mag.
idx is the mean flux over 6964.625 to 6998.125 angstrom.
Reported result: 29.6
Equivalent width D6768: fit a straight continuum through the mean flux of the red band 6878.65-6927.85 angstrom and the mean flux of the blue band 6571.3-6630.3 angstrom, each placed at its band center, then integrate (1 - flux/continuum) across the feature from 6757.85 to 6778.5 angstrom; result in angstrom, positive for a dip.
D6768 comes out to 0.6 angstrom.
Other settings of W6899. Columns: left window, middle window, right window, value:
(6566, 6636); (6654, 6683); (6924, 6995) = 0.07 mag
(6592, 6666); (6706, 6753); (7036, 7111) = -0.12 mag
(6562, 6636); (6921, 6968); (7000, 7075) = 0.04 mag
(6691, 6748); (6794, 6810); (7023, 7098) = 0.04 mag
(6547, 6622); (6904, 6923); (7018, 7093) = 0.07 mag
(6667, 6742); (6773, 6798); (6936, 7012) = 0.05 mag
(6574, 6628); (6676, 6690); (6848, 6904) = 0.05 mag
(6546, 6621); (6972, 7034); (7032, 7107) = 0.02 mag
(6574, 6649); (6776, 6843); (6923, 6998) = 0.01 mag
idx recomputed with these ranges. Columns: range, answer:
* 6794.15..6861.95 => 29.9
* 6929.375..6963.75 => 28.6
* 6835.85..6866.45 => 29.5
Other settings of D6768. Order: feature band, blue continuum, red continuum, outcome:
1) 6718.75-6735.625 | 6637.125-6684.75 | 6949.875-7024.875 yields -3.1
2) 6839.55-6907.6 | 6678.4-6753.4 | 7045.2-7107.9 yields 2.0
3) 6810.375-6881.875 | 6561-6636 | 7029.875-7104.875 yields 5.3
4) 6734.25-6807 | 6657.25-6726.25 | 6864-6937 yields 2.4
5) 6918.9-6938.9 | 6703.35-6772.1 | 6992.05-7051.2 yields 0.3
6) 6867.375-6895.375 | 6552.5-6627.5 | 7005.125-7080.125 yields 1.8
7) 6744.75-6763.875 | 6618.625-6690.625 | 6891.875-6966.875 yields -0.1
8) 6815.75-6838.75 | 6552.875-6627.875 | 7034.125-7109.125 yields 1.8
